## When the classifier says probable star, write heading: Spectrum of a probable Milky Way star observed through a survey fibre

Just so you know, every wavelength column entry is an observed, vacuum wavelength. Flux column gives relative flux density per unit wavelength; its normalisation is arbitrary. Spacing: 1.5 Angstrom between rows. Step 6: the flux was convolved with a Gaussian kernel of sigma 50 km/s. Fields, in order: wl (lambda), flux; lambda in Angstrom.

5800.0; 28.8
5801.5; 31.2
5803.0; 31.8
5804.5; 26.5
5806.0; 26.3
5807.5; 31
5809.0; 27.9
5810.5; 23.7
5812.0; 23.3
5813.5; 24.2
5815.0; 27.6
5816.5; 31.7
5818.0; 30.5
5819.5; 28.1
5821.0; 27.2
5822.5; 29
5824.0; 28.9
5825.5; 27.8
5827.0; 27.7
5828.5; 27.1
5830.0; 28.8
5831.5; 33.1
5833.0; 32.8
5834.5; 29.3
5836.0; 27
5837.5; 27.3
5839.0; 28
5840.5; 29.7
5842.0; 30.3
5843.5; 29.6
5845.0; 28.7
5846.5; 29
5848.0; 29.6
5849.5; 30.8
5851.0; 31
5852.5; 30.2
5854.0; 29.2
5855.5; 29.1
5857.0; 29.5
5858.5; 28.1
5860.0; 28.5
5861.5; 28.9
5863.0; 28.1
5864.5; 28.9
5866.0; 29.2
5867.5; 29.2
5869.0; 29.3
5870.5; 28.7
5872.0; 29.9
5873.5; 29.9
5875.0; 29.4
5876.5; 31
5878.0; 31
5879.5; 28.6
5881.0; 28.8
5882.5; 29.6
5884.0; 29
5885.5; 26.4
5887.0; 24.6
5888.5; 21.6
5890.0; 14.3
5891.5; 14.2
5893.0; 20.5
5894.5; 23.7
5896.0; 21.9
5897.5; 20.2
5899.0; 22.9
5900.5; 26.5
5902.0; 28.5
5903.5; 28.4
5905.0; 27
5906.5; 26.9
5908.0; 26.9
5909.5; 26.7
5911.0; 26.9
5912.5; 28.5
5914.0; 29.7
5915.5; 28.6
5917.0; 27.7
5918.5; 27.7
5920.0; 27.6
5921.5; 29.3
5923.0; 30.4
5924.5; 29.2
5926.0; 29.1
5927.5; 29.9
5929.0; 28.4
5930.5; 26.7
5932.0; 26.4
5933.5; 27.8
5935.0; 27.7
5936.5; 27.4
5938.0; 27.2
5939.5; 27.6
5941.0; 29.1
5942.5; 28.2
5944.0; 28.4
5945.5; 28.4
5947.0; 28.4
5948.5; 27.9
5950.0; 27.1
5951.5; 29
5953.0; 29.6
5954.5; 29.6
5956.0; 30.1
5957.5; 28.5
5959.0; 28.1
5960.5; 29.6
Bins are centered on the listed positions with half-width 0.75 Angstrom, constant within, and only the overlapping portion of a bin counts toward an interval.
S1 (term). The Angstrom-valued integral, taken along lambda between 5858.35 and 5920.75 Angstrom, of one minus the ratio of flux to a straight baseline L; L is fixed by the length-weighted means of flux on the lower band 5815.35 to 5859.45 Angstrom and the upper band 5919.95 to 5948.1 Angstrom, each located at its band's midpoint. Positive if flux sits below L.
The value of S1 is 4.3 Angstrom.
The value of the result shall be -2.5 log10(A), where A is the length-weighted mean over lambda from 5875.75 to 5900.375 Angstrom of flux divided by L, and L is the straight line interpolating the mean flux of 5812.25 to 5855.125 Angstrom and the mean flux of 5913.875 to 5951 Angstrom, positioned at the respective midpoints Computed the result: 0.18 mag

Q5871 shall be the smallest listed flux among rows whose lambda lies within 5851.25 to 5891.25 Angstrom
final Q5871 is 14.3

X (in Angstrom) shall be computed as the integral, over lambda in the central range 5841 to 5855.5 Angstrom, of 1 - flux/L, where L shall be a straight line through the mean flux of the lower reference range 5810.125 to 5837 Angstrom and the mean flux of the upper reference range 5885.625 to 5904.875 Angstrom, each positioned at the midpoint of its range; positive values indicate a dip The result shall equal -1.9 Angstrom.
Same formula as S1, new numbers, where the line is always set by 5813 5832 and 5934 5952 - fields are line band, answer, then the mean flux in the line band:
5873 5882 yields -0.5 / 29.8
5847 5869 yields -0.7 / 29.3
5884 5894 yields 2.6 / 21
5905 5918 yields 0.2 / 27.7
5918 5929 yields -0.4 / 29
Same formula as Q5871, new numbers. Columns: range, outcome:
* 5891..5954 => 14.2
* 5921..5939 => 26.4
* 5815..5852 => 27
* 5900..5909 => 26.5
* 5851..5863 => 28.1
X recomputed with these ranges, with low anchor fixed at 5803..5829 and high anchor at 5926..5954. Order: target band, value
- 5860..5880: -1.08 Angstrom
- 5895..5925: 1.05 Angstrom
